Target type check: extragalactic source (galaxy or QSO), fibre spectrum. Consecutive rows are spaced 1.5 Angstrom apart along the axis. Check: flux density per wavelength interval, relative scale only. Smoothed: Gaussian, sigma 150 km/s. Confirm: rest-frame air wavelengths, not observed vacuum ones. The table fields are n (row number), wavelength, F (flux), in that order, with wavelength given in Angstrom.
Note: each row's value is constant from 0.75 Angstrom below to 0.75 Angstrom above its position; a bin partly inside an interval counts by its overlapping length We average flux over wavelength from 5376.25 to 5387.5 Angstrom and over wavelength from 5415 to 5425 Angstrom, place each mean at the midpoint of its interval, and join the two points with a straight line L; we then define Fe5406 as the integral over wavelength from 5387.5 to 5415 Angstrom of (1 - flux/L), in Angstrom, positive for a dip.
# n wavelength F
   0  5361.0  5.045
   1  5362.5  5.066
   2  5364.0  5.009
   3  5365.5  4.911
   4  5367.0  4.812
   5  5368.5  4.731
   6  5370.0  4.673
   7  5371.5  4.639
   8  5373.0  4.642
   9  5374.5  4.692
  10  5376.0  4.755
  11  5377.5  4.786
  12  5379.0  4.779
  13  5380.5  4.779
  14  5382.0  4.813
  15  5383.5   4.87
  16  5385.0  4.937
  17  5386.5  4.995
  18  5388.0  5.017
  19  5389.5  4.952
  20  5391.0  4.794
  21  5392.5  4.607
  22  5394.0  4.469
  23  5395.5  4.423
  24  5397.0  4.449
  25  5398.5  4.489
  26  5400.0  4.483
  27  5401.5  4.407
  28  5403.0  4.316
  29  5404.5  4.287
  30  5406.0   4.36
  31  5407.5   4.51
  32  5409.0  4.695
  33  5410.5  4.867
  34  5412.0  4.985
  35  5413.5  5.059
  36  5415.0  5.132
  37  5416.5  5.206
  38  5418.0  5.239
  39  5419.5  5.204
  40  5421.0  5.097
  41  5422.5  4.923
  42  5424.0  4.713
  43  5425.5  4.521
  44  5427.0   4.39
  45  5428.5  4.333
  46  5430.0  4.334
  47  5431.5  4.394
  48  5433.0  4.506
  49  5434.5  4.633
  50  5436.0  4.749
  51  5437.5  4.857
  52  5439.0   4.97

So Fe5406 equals 1.80 Angstrom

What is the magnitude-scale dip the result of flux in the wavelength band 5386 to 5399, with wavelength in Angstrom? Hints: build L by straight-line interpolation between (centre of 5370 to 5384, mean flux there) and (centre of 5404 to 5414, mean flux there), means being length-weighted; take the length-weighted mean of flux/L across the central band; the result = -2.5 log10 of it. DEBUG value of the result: 0.006 mag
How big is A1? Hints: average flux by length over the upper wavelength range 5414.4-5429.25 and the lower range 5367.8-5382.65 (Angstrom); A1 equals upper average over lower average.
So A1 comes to 1.03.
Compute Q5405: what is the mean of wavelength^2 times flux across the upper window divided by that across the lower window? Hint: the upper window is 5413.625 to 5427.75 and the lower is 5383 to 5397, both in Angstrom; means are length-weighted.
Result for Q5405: 1.0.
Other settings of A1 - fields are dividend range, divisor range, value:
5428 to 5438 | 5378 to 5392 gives 0.93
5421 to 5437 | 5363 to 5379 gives 0.96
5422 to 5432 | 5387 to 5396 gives 0.95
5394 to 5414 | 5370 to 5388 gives 0.95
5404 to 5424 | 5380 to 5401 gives 1.04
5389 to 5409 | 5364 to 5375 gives 0.95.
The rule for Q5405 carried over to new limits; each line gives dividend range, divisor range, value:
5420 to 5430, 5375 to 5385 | 0.98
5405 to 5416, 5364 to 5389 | 1.01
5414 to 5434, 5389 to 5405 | 1.07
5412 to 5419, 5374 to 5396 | 1.09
